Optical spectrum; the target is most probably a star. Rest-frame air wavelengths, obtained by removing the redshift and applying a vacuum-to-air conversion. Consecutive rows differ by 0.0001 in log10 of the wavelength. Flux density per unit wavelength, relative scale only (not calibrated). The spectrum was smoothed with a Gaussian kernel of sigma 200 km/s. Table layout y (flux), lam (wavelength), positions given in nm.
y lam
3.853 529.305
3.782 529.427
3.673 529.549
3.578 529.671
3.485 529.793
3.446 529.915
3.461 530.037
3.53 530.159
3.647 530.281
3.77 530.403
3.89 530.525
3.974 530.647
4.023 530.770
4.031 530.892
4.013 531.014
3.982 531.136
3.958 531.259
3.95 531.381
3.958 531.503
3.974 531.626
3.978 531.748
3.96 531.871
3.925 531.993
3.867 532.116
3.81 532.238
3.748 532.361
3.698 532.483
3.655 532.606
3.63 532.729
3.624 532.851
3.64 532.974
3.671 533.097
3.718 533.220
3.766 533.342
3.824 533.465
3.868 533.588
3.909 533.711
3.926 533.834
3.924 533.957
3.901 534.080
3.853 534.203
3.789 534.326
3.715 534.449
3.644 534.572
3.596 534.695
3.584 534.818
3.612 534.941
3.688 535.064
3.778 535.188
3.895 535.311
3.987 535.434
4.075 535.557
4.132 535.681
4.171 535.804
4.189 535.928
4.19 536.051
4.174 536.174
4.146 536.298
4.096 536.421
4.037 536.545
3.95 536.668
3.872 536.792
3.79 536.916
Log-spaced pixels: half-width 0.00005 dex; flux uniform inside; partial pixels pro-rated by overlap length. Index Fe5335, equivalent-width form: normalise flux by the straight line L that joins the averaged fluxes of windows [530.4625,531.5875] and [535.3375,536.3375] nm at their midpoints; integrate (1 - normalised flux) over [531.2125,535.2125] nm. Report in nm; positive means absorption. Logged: 0.25 nm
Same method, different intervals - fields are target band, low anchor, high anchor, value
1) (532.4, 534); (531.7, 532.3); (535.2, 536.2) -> 0.084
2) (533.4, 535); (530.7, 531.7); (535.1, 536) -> 0.092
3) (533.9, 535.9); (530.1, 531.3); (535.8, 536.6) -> 0.118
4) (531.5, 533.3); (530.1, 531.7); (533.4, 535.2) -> 0.028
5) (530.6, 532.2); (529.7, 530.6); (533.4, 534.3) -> -0.115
